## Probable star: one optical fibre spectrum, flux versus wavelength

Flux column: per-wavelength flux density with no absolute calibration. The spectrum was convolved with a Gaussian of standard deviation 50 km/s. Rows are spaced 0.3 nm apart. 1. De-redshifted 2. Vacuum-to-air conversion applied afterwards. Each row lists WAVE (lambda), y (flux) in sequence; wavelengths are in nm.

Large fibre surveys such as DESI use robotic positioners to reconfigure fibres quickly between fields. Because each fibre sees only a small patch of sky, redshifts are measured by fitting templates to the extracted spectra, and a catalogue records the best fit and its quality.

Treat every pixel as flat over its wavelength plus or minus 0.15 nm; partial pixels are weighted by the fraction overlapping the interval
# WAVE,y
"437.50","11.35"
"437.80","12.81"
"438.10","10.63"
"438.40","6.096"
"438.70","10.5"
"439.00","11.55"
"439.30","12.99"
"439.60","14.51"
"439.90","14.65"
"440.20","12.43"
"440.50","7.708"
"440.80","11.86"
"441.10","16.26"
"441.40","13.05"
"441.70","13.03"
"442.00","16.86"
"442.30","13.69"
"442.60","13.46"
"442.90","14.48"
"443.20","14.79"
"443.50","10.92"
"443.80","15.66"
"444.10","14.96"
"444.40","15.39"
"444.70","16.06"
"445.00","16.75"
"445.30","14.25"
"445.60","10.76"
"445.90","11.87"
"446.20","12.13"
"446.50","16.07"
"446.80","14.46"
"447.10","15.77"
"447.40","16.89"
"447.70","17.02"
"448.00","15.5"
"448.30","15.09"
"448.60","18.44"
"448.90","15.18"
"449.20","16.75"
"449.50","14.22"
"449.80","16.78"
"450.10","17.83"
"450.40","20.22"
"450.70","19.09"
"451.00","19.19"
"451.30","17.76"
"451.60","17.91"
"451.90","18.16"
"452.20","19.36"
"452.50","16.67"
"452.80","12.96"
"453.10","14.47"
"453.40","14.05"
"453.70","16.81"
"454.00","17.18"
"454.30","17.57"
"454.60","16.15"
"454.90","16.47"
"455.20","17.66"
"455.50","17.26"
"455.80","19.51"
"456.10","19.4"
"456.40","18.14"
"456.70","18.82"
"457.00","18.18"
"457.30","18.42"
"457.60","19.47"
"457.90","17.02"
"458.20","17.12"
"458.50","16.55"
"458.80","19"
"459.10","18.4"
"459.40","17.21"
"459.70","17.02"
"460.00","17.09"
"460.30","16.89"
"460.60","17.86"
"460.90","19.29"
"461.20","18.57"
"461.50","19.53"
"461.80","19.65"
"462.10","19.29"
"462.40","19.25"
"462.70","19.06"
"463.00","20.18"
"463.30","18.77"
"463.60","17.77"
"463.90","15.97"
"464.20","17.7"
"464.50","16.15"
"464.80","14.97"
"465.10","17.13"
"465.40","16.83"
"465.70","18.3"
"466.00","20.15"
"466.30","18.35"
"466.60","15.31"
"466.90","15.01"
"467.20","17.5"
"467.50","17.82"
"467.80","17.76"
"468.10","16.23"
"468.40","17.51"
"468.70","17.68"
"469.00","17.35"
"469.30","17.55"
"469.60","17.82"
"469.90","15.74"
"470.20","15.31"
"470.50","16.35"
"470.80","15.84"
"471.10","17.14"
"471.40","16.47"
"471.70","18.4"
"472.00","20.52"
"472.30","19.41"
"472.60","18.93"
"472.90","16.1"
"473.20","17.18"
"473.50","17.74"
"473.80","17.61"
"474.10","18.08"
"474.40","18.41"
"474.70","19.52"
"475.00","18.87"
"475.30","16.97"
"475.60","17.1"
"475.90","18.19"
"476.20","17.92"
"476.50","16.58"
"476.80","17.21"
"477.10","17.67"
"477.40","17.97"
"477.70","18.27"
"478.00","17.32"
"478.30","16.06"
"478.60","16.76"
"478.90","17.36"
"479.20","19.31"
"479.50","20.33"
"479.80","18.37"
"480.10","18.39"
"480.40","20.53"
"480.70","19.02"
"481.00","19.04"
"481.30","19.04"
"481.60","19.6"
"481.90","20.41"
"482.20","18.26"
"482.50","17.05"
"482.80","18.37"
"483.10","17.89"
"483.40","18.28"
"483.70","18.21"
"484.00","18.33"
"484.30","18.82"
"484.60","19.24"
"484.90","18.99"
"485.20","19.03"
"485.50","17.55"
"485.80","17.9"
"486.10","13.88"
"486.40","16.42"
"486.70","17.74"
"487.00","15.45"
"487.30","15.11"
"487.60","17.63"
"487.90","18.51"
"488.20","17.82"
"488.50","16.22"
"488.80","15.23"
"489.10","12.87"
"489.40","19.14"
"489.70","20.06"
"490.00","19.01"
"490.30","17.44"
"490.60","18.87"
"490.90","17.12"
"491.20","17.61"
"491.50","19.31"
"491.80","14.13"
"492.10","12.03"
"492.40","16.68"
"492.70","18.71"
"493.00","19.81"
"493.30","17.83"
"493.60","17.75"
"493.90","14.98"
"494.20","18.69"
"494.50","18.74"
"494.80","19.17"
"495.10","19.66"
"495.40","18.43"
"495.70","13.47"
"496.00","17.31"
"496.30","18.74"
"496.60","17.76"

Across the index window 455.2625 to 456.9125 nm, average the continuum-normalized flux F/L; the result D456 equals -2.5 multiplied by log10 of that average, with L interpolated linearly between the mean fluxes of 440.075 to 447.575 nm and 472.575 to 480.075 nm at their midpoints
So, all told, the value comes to -0.20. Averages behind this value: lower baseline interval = 14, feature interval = 18.6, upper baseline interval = 17.8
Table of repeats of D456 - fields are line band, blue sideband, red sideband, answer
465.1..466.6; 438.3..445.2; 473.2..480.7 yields -0.09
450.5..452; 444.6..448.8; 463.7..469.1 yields -0.19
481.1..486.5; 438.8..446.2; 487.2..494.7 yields -0.09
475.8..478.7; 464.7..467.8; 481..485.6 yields 0.04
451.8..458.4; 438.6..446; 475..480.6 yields -0.14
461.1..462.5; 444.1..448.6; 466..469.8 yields -0.16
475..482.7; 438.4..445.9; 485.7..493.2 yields -0.13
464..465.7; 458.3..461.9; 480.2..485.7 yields 0.09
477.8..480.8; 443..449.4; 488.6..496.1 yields -0.10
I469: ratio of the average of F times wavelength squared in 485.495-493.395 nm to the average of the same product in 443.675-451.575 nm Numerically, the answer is 1.27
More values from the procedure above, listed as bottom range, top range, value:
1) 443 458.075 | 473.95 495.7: 1.25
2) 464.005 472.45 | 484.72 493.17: 1.09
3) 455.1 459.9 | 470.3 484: 1.09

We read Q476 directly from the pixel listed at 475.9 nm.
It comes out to 18.19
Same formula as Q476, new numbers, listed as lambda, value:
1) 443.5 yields 10.92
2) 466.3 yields 18.35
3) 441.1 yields 16.26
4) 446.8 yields 14.46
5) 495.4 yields 18.43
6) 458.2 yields 17.12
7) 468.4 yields 17.51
